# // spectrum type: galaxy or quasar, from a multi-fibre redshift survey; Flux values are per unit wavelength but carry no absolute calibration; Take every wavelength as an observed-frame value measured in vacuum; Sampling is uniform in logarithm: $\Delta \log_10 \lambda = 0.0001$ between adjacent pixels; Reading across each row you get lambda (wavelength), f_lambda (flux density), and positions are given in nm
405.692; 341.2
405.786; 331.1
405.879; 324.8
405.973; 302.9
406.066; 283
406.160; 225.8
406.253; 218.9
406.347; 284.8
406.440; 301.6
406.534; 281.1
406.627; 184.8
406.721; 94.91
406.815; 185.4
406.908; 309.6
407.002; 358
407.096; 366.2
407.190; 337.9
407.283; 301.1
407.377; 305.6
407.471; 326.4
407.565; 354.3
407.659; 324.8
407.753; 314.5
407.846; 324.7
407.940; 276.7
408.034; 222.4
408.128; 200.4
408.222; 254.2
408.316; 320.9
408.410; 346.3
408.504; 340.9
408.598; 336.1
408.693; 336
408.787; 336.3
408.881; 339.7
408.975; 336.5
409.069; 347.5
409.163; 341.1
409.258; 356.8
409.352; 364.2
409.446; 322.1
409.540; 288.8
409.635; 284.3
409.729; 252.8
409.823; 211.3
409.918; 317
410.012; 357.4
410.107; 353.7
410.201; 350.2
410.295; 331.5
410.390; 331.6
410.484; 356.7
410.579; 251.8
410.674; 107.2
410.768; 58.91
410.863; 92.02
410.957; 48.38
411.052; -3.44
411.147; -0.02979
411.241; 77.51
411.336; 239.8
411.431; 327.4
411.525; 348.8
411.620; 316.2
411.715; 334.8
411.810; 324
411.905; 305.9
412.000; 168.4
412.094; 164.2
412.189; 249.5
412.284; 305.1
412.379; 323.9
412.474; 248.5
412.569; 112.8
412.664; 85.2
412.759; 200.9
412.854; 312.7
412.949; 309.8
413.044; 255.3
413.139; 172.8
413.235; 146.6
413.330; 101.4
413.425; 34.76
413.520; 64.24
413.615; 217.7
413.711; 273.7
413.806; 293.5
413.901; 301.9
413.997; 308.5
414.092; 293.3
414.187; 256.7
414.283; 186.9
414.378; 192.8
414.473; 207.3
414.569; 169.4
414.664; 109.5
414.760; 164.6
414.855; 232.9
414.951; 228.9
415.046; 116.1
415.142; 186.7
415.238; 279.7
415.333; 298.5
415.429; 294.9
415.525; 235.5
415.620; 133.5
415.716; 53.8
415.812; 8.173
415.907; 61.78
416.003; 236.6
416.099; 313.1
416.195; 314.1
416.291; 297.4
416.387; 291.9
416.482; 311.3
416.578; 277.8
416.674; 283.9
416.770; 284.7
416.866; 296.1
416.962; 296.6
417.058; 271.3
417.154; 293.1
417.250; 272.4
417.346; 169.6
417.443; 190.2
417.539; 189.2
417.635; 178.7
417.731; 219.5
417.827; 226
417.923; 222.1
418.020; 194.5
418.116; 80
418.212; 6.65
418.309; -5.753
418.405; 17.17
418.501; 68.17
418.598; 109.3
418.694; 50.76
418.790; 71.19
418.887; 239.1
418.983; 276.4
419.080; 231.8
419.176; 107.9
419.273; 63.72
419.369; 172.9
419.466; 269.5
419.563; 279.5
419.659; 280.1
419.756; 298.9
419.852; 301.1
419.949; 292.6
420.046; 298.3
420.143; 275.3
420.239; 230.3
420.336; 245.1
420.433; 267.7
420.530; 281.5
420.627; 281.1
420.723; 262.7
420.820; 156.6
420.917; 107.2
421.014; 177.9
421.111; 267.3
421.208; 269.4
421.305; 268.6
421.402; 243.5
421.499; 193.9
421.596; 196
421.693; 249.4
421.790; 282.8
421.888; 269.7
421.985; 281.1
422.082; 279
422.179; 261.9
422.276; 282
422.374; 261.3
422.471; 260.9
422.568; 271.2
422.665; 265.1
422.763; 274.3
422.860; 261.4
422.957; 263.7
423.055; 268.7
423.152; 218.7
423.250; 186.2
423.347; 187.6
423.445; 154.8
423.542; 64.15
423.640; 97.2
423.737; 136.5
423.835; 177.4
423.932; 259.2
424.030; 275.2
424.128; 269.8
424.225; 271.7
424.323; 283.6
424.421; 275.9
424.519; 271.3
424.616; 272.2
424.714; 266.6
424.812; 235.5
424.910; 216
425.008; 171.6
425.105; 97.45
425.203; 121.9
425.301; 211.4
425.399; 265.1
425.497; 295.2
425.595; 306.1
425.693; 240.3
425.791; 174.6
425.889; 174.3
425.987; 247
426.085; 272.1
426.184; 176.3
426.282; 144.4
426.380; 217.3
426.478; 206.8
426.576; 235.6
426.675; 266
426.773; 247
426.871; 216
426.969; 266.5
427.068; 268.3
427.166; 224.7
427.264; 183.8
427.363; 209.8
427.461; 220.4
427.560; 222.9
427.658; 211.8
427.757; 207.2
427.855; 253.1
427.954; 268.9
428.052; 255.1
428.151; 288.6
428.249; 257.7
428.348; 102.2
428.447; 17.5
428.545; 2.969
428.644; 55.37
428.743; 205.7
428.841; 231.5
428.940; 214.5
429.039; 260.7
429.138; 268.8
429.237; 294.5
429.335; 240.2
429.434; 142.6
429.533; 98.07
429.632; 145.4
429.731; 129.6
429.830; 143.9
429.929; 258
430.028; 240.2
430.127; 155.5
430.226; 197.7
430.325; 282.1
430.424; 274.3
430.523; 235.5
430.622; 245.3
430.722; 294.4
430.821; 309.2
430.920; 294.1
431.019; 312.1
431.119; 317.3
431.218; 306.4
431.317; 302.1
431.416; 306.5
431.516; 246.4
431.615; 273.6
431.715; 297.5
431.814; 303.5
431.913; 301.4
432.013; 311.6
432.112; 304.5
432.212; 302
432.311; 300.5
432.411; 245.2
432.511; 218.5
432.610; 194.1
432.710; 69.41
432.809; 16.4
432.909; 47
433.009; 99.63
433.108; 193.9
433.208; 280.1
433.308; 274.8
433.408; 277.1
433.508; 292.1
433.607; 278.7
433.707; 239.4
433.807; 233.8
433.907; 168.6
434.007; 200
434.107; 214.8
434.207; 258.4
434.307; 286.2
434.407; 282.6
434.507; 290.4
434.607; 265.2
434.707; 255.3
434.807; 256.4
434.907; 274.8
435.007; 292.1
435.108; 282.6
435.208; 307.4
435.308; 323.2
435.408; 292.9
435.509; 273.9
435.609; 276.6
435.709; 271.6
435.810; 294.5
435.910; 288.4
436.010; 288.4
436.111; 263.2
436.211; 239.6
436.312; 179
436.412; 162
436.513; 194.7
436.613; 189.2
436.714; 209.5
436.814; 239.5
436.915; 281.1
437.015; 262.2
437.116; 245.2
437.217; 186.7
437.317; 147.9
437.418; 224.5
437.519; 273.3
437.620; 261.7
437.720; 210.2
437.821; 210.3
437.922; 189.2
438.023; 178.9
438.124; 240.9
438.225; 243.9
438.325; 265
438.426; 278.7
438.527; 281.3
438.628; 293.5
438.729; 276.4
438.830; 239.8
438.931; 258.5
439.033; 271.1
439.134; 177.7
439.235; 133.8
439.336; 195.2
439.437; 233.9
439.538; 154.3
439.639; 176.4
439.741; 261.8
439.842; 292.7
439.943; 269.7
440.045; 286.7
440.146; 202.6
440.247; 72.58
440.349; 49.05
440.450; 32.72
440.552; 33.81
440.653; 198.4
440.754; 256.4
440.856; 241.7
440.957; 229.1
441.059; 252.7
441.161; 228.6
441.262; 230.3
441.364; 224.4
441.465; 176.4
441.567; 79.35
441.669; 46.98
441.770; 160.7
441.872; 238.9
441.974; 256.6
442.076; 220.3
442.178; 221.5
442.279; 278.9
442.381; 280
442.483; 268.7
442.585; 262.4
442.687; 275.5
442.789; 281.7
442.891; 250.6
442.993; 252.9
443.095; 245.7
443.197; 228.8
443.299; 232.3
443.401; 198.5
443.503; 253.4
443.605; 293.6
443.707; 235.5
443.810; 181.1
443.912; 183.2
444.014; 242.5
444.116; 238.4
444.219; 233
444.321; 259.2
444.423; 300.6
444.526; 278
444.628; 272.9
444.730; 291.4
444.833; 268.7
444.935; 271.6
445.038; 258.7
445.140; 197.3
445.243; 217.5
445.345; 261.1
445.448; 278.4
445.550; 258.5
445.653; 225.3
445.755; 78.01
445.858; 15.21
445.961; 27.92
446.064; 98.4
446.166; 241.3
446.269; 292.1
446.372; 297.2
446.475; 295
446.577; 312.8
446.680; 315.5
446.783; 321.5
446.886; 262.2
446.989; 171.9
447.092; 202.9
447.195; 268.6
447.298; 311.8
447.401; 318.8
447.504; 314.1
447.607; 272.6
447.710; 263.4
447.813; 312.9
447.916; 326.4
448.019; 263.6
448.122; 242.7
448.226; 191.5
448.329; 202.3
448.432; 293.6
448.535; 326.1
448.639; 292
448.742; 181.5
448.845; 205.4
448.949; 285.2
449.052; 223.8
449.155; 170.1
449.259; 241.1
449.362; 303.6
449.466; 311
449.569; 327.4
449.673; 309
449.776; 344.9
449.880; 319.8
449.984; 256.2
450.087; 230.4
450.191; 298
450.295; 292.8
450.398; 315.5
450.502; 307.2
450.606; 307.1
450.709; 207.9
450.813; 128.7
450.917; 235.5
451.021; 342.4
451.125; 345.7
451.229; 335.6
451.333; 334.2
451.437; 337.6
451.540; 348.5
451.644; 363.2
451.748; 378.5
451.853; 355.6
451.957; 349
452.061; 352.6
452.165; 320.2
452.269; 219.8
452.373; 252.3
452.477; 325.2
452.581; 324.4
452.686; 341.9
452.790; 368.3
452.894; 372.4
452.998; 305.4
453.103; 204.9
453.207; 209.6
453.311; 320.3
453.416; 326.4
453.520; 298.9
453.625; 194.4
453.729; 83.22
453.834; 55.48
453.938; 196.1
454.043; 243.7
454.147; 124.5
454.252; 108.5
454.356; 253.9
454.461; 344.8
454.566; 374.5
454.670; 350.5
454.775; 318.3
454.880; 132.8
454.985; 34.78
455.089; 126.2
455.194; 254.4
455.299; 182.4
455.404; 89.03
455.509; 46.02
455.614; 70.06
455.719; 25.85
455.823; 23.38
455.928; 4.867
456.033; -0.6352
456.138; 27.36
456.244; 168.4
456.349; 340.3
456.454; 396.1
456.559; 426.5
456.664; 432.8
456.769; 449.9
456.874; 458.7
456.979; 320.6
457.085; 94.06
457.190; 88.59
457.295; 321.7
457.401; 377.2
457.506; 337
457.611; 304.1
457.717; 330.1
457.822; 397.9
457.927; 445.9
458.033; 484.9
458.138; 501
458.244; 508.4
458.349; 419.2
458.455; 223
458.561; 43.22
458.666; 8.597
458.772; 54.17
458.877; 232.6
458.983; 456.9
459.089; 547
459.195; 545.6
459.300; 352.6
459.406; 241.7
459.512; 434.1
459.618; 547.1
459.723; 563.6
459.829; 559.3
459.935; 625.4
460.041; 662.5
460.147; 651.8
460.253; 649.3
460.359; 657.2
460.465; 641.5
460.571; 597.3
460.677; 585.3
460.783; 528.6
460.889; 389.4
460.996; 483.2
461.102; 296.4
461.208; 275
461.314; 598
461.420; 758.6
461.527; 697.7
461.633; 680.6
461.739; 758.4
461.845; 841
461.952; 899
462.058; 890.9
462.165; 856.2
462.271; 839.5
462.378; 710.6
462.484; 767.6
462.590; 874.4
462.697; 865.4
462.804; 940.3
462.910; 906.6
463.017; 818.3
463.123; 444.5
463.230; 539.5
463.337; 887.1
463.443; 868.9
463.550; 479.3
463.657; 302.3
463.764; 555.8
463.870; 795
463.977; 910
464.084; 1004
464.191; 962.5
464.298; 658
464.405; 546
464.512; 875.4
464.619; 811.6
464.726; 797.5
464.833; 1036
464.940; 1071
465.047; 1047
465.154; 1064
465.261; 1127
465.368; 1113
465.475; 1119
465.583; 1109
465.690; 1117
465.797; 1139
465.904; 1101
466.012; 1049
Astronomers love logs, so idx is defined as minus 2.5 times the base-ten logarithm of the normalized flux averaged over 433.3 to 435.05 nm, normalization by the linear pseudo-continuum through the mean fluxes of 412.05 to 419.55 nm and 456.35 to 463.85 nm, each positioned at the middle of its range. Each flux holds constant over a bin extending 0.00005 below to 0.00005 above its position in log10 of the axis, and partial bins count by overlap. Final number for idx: 0.286 mag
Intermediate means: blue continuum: 200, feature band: 257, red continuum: 525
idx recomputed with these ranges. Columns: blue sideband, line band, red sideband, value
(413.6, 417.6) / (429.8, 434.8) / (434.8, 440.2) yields -0.03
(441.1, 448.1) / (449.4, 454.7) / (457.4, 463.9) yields 0.32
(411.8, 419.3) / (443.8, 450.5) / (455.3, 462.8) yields 0.43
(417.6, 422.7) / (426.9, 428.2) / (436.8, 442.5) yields -0.12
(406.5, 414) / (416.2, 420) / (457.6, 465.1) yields 0.45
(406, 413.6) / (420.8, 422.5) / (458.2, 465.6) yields 0.41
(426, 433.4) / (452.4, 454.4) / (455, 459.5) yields 0.06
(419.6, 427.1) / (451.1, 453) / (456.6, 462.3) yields 0.27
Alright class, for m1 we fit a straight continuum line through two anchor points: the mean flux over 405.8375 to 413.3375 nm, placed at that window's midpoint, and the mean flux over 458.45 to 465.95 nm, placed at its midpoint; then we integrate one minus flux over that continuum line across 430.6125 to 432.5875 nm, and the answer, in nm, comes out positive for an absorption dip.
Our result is 0.69 nm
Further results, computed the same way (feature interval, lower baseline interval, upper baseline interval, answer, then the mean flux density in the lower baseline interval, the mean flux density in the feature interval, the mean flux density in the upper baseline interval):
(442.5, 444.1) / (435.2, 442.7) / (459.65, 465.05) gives 0.37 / 223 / 242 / 712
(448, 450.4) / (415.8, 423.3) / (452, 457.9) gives -0.29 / 224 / 267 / 241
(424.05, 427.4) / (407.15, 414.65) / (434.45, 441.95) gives 0.12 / 255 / 230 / 225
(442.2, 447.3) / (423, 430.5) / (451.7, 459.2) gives 0.05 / 210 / 241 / 262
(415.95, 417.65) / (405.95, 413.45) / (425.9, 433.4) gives -0.13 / 261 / 266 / 223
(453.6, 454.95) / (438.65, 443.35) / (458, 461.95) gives 0.65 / 212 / 212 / 495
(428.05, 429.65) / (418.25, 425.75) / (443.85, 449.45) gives 0.34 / 221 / 180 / 246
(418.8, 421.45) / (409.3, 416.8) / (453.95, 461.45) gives 0.08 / 227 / 236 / 336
